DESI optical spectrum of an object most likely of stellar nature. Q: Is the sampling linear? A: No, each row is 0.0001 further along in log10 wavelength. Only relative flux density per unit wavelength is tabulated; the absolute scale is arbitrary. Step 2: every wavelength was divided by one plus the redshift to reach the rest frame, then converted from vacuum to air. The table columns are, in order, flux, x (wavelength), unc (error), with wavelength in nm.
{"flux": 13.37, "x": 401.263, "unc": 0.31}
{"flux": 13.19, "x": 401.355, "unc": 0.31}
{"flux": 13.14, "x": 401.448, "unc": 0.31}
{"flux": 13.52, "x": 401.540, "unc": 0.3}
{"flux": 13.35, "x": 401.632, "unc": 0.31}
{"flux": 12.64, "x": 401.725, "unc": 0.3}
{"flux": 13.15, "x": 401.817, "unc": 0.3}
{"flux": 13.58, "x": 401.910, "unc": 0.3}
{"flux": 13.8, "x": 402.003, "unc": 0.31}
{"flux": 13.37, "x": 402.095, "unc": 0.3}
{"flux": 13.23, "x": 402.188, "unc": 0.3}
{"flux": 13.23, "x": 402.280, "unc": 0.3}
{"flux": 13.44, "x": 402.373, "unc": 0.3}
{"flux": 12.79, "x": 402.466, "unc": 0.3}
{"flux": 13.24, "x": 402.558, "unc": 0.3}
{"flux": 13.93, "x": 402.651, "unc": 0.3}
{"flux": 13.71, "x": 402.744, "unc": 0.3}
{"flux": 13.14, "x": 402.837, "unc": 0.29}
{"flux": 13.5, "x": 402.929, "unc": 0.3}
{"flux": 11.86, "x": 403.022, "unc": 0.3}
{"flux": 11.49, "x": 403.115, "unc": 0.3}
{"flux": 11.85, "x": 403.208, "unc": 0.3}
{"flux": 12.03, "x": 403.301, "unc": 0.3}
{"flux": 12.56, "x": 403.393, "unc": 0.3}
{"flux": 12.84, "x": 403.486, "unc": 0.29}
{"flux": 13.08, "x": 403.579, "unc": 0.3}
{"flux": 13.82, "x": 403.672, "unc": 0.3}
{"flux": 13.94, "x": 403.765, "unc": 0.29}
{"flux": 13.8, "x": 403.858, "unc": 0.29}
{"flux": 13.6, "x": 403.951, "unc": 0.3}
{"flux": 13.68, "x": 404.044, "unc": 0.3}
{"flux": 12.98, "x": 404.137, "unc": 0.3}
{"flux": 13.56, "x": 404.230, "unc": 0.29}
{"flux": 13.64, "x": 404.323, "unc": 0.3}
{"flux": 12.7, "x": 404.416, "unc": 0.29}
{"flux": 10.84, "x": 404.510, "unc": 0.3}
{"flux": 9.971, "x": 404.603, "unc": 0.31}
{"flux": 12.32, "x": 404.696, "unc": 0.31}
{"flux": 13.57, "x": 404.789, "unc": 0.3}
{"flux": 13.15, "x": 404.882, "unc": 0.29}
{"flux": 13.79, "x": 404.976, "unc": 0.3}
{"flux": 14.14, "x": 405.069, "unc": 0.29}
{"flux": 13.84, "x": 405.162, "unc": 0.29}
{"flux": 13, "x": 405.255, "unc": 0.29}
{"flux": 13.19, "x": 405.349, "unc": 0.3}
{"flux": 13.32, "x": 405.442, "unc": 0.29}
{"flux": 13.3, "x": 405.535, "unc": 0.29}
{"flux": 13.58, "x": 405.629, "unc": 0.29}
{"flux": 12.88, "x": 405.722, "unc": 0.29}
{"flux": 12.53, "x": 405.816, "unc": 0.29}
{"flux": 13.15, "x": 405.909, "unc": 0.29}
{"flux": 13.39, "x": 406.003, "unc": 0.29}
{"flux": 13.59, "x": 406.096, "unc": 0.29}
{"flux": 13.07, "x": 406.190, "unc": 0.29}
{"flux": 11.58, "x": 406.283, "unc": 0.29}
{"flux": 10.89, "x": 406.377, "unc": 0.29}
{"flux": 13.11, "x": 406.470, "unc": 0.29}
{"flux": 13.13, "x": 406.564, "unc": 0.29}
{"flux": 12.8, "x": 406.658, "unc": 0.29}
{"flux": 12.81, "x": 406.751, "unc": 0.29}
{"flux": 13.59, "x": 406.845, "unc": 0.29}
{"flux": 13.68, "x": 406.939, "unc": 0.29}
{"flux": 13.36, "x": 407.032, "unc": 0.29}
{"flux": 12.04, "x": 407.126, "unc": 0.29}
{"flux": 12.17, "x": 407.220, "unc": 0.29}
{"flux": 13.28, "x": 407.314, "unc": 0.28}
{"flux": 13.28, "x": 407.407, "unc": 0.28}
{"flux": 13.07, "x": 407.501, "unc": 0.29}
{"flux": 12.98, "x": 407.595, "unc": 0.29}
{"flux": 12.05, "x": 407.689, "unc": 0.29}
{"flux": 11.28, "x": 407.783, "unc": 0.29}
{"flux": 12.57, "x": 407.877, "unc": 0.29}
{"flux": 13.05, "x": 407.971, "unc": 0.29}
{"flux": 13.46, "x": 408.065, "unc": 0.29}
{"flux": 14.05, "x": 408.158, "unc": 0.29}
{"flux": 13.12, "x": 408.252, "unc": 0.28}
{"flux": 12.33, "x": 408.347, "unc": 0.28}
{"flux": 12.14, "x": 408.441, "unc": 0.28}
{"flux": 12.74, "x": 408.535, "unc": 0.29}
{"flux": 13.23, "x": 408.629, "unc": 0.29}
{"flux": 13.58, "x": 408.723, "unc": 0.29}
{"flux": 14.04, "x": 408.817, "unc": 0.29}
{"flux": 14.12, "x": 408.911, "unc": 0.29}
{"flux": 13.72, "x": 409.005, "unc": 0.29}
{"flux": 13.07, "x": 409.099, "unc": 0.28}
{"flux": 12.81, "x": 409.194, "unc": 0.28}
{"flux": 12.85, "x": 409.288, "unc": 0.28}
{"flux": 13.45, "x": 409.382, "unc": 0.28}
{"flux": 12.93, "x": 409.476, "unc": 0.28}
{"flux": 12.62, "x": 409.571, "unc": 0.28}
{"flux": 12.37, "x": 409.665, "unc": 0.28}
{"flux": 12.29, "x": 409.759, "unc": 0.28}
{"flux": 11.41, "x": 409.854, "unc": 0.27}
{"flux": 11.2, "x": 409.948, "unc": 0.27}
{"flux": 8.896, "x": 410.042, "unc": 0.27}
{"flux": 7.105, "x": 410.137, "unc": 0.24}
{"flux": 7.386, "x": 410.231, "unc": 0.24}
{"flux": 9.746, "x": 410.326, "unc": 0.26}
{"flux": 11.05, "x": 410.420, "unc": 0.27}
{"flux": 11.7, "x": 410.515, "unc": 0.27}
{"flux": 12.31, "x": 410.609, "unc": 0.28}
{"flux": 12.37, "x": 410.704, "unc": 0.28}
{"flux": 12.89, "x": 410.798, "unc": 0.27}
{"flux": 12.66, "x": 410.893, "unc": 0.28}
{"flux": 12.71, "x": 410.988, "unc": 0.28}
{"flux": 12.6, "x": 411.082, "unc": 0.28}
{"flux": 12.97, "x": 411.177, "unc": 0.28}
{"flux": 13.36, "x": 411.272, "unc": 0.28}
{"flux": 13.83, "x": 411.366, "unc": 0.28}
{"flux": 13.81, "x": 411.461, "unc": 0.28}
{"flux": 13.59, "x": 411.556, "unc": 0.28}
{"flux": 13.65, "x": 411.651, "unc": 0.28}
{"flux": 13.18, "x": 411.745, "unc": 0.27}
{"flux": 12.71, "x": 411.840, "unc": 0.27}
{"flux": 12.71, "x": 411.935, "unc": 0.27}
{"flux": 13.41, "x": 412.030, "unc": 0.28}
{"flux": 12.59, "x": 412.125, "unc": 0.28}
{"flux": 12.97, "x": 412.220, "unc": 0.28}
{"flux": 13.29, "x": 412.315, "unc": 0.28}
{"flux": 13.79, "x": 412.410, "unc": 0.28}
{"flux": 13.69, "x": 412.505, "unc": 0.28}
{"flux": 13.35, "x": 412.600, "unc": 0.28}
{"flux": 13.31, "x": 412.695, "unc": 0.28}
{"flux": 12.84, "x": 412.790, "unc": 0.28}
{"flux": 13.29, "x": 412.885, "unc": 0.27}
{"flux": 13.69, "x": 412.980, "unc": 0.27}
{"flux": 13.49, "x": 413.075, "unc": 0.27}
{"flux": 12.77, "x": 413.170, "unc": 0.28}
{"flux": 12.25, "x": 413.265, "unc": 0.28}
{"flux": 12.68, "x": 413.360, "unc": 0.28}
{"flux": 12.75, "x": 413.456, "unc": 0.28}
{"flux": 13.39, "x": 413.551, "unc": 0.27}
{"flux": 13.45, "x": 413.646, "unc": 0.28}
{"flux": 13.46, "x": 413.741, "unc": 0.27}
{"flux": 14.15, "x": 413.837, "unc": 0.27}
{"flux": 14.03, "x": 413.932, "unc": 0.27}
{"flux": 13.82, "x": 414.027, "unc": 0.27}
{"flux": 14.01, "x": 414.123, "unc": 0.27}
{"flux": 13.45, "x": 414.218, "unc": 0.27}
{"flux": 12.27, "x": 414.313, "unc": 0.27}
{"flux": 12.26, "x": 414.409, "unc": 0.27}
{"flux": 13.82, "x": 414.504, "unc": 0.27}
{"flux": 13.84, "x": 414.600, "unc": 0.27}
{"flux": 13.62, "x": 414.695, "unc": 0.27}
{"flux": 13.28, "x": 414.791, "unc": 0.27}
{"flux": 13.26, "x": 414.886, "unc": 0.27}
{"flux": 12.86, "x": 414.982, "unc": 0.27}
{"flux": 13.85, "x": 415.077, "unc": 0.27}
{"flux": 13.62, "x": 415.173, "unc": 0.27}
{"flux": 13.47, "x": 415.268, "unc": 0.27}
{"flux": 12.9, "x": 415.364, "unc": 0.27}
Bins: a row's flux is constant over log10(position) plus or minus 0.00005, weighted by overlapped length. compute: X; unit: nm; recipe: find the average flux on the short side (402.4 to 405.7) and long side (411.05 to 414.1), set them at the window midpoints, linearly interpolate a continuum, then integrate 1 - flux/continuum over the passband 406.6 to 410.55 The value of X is 0.24 nm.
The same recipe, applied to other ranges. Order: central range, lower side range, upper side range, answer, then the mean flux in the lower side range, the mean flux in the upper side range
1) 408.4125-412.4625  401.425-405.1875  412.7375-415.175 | 0.23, 13.1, 13.3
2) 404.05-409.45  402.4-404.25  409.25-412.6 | -0.11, 13.1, 12.3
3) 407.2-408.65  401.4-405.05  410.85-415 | 0.04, 13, 13.3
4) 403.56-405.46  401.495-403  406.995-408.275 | 0.00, 13.3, 12.8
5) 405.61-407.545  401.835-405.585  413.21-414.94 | 0.04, 13.1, 13.3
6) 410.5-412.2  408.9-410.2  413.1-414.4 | -0.06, 11.9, 13.2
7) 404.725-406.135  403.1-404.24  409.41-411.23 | -0.08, 13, 11.5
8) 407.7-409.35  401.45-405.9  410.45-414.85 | 0.01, 13.1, 13.2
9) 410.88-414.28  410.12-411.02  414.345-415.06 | -0.32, 11.1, 13.3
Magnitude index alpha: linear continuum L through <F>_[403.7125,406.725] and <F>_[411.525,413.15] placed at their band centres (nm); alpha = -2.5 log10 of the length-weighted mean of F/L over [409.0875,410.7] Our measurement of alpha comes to 0.161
